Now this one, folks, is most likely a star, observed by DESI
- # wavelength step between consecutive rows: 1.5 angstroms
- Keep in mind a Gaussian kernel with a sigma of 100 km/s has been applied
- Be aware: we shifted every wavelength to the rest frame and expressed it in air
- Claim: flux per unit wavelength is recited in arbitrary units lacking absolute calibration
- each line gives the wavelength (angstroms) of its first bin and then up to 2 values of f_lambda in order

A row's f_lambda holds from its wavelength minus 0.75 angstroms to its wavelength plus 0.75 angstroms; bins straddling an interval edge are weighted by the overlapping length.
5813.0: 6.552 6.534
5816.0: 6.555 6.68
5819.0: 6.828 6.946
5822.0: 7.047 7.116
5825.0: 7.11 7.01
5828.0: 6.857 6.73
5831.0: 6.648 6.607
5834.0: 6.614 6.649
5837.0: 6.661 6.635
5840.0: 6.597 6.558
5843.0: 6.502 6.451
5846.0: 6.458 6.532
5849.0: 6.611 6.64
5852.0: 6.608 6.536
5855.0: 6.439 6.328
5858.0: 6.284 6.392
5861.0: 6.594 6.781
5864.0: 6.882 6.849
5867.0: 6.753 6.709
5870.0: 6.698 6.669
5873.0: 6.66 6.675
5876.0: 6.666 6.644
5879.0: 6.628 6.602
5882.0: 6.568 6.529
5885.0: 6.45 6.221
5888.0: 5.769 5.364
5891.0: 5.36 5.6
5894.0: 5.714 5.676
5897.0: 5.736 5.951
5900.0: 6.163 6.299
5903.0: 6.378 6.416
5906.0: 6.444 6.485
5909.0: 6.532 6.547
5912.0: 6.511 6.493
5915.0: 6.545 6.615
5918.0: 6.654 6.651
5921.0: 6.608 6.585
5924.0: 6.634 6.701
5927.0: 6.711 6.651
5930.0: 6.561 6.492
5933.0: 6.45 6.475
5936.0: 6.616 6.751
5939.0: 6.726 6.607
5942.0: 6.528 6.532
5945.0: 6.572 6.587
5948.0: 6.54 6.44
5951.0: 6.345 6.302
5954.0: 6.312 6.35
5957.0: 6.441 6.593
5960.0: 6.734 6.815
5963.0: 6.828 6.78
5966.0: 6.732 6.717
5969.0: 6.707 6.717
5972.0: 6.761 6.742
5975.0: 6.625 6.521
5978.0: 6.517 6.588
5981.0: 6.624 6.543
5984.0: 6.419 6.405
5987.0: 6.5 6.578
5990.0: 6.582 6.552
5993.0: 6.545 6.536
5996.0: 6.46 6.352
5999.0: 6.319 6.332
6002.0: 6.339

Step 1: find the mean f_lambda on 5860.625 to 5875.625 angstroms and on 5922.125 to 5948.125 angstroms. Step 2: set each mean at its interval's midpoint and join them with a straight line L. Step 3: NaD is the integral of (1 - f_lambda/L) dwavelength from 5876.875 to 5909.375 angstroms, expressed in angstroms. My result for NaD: 2.6 angstroms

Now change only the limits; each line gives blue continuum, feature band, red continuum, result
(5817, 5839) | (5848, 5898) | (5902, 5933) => 2.3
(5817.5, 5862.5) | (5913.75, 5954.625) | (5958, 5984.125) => 0.6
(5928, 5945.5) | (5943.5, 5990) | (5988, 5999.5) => -0.3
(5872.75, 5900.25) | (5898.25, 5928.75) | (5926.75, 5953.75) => -0.8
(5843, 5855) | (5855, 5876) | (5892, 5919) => -0.6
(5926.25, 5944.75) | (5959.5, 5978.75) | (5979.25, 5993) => -0.5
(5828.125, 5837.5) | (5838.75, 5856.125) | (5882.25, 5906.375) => -0.1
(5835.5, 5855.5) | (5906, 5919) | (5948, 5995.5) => 0.0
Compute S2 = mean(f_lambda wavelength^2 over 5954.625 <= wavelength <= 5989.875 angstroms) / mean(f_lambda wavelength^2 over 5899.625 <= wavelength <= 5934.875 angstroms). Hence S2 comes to 1.0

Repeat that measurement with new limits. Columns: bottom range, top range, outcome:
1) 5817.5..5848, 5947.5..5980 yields 1.03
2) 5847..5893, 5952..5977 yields 1.06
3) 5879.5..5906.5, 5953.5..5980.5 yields 1.12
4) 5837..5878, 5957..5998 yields 1.04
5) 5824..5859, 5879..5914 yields 0.95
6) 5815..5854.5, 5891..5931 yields 0.98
